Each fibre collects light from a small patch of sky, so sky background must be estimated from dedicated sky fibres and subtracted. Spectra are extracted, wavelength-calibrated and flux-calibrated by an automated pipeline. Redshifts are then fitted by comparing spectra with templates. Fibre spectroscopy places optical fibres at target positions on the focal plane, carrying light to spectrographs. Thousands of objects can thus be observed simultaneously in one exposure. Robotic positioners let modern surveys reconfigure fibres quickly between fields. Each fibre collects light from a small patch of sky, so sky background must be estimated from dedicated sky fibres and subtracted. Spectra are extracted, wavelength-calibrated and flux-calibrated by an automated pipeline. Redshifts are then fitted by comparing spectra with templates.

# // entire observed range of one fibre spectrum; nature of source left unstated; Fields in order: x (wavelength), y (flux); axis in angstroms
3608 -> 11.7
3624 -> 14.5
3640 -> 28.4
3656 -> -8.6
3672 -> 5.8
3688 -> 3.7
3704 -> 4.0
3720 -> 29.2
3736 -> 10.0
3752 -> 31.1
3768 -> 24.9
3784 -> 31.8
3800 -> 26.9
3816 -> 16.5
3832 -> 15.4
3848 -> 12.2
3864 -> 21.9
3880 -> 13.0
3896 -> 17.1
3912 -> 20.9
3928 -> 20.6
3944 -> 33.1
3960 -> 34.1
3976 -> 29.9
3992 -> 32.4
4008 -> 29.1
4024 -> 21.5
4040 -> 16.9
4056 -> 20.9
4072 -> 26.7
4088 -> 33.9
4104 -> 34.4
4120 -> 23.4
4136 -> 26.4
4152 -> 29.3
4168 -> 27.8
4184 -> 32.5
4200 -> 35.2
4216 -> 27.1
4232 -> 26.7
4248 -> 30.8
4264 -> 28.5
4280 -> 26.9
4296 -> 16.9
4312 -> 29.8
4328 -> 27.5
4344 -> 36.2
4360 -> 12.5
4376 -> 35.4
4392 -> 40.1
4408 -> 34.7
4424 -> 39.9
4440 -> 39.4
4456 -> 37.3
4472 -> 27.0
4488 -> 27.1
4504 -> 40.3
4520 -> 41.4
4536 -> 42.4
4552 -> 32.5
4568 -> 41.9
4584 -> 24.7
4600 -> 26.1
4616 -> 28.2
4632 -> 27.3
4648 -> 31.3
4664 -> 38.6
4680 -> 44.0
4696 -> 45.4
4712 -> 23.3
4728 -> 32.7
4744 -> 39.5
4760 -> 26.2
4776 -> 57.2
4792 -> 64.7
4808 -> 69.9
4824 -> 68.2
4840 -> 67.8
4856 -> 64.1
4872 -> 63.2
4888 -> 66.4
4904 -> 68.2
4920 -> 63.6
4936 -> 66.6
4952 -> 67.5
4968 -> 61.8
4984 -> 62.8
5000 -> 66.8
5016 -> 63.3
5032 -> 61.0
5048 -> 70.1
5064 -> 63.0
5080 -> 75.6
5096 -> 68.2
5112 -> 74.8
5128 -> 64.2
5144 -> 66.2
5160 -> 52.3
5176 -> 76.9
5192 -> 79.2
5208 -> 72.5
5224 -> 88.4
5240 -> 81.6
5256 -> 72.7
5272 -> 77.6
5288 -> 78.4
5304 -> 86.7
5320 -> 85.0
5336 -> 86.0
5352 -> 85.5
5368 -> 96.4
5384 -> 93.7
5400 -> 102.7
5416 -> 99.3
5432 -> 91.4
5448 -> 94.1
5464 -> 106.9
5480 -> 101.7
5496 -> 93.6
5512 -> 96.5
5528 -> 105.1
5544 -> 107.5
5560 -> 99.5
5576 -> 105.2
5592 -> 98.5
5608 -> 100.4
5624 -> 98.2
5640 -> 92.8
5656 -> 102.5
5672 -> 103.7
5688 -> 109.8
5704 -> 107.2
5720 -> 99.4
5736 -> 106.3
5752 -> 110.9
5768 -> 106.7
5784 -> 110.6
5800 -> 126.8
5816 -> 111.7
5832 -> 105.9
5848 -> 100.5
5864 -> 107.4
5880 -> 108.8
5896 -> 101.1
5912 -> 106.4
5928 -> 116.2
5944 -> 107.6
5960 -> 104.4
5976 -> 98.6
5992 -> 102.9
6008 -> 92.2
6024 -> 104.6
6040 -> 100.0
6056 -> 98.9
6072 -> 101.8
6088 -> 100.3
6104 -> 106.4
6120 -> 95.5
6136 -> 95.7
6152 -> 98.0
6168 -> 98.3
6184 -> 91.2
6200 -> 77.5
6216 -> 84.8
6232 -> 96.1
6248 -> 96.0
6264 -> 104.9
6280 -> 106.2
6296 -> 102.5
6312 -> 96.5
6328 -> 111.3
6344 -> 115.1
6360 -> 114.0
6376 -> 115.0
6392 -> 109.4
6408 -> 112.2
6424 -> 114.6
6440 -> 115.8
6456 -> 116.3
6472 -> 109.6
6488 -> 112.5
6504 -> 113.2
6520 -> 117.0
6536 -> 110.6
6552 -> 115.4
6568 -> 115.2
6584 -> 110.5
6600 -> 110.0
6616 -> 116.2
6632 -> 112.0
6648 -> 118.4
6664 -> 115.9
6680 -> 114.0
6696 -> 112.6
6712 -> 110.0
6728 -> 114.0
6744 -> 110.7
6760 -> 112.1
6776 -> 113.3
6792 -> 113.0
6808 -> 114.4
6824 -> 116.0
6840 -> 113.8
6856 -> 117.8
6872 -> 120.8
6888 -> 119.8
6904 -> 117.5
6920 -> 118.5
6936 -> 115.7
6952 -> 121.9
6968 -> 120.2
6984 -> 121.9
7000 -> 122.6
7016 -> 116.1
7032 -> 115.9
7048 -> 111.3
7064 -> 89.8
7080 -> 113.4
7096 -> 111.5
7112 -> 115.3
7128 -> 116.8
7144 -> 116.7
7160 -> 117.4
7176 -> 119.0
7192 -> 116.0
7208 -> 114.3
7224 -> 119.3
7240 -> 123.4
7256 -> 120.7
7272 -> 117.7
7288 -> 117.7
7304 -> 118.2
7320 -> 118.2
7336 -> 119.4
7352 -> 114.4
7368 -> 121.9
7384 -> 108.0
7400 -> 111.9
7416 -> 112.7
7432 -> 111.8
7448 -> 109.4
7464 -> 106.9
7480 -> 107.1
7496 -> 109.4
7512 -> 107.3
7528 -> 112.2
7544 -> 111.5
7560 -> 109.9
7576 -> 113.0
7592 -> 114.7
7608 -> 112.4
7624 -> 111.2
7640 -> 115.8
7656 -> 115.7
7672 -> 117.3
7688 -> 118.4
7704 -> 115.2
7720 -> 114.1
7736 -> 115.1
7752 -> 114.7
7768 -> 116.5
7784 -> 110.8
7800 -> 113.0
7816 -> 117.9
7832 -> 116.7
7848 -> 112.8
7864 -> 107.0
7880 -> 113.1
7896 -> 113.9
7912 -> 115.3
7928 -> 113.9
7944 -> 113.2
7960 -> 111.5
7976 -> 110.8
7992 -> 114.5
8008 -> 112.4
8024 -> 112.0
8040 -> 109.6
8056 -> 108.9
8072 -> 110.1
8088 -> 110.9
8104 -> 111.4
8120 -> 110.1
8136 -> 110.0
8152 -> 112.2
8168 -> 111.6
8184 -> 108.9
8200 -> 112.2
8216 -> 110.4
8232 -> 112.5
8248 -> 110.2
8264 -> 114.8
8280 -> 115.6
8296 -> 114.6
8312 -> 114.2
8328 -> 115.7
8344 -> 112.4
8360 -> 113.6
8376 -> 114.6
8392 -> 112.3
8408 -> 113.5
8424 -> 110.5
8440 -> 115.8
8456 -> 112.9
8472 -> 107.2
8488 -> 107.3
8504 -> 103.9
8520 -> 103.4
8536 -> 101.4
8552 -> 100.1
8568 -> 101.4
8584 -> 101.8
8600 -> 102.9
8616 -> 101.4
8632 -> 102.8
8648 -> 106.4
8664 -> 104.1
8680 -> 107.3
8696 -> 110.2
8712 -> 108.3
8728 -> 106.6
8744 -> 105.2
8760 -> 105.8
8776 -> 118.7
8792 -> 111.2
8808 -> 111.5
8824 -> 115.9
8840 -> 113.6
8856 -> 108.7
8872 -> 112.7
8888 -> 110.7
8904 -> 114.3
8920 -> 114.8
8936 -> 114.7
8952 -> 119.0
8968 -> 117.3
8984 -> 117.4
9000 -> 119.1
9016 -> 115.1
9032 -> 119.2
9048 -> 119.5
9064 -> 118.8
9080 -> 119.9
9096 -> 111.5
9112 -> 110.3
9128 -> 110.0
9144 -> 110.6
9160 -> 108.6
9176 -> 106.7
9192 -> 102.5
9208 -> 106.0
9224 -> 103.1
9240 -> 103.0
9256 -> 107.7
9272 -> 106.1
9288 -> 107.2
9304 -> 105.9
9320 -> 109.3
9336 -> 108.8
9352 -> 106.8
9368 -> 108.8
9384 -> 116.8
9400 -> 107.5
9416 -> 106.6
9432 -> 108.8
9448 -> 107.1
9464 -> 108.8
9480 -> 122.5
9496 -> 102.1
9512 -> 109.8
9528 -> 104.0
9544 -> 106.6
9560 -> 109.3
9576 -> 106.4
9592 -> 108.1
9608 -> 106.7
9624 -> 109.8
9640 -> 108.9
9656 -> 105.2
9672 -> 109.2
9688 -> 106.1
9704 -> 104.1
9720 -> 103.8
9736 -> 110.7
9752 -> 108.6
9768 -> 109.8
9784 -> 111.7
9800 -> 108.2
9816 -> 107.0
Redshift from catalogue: 0.198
